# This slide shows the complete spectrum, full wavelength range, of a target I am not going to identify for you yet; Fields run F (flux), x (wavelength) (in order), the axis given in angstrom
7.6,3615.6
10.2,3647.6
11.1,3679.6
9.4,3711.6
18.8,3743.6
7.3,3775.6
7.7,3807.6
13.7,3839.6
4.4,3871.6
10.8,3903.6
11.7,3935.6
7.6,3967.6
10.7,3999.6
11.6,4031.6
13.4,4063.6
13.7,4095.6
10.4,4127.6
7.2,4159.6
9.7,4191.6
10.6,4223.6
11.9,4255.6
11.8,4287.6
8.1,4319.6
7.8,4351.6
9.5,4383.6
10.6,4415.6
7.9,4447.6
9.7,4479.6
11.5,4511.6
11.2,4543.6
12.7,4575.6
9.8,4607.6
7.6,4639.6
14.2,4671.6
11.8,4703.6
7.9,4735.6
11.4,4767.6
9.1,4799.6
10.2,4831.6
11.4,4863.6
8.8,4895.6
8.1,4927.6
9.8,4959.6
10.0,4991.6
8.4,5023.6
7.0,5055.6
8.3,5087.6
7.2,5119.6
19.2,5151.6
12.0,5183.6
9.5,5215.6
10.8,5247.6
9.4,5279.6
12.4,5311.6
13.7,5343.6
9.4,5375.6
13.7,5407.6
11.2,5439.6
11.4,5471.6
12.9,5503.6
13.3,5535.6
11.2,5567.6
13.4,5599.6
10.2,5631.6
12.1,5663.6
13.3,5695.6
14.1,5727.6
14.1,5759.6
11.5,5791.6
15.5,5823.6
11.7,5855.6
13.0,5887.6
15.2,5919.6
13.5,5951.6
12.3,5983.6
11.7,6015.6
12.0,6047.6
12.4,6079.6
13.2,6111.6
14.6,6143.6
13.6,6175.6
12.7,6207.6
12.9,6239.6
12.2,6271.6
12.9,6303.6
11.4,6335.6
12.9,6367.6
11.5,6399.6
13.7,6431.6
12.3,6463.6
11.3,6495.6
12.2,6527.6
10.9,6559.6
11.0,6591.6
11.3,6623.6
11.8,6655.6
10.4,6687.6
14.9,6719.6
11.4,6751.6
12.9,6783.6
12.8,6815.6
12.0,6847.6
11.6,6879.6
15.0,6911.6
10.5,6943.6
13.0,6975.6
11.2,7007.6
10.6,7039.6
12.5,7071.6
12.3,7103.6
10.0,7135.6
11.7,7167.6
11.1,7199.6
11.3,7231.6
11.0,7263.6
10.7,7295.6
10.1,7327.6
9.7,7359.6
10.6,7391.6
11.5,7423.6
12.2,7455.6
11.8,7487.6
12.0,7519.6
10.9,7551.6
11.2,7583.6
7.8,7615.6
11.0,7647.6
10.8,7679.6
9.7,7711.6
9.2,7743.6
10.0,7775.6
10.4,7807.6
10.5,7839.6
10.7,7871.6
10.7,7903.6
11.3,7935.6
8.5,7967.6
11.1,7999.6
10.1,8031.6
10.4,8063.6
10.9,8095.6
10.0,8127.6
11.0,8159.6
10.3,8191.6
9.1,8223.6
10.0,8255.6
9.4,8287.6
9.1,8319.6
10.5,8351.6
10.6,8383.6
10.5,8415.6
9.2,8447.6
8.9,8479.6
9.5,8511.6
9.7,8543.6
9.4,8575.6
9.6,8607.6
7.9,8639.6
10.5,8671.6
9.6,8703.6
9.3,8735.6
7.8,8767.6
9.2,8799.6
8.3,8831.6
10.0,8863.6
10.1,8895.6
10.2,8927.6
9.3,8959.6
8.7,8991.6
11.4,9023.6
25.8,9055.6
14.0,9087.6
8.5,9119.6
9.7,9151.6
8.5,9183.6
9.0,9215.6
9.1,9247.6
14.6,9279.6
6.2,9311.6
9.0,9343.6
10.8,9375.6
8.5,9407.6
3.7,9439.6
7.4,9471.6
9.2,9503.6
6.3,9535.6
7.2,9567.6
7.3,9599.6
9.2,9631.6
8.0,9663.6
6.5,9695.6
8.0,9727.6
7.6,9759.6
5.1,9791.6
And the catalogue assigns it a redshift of 0.38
